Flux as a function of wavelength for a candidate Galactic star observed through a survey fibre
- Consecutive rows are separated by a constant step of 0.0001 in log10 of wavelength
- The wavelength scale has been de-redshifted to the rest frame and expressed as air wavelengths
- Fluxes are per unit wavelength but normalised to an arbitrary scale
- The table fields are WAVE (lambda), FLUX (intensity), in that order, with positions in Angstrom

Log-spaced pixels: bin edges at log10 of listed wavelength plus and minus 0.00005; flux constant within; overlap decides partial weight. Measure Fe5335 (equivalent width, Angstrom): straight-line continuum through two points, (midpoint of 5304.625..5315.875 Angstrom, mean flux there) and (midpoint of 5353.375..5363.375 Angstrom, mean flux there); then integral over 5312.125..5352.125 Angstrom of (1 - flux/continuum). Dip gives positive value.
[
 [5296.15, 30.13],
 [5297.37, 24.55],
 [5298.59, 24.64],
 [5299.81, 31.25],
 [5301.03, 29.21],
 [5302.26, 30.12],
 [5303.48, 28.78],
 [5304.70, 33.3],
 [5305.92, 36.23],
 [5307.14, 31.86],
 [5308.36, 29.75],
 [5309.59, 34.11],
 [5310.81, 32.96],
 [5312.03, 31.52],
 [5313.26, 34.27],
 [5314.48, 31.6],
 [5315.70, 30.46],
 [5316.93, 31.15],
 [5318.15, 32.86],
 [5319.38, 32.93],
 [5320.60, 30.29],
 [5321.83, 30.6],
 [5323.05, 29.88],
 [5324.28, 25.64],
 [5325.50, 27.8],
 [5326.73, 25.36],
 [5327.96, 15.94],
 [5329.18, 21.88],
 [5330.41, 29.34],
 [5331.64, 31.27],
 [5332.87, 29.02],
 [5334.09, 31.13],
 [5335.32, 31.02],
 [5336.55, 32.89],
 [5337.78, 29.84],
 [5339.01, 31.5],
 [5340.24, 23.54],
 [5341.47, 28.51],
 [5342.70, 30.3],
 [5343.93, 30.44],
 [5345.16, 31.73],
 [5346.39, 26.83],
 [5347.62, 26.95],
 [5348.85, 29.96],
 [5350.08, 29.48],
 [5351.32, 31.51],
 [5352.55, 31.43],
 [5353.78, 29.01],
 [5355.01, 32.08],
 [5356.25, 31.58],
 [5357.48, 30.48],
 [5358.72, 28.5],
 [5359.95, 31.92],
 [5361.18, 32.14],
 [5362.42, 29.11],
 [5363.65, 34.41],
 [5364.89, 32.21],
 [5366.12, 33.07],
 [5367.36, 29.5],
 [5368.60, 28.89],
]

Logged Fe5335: 3.2 Angstrom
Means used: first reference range 32.7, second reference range 30.8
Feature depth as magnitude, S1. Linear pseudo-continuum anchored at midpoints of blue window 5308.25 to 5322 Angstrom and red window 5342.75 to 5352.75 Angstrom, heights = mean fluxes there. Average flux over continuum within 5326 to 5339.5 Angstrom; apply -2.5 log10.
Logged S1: 0.099 mag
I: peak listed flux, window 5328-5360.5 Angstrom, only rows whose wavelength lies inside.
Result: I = 32.89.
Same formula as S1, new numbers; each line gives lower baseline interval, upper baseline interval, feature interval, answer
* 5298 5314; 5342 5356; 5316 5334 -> 0.093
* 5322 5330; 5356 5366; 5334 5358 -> -0.053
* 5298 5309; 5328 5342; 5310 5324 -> -0.066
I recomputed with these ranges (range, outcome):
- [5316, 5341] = 32.93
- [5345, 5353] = 31.73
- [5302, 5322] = 36.23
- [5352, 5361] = 32.08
